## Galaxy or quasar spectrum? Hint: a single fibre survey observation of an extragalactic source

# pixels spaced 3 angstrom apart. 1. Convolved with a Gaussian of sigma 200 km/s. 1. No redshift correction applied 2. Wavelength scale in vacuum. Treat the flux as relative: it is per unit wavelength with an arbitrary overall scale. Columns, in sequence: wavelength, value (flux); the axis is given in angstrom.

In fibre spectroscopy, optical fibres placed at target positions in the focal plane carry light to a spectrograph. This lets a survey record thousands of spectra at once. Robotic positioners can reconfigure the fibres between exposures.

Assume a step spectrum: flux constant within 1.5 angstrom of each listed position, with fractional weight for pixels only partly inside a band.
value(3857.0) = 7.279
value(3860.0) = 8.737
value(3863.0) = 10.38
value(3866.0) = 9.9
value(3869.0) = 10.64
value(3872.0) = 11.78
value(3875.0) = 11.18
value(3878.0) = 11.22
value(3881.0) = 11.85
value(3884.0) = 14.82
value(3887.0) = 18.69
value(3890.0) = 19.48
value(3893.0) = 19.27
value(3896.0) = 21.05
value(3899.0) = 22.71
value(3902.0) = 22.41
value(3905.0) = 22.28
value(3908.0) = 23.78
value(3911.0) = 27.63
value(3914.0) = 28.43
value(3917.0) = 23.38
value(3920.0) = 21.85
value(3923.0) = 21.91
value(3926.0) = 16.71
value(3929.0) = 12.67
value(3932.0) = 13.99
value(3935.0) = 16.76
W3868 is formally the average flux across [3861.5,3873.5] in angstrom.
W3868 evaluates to 10.7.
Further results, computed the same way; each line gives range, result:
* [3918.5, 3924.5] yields 21.9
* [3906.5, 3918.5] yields 25.8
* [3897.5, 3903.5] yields 22.6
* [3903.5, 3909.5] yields 23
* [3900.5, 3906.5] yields 22.3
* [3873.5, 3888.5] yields 13.6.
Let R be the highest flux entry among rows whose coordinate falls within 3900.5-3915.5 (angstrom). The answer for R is 28.43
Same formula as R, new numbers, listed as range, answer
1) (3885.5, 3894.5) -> 19.48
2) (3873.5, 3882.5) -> 11.85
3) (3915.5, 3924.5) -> 23.38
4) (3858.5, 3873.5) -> 11.78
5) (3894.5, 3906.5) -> 22.71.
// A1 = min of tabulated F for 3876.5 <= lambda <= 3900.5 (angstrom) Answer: 11.22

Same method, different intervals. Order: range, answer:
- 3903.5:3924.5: 21.85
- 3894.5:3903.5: 21.05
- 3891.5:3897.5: 19.27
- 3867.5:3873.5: 10.64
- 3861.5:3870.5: 9.9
